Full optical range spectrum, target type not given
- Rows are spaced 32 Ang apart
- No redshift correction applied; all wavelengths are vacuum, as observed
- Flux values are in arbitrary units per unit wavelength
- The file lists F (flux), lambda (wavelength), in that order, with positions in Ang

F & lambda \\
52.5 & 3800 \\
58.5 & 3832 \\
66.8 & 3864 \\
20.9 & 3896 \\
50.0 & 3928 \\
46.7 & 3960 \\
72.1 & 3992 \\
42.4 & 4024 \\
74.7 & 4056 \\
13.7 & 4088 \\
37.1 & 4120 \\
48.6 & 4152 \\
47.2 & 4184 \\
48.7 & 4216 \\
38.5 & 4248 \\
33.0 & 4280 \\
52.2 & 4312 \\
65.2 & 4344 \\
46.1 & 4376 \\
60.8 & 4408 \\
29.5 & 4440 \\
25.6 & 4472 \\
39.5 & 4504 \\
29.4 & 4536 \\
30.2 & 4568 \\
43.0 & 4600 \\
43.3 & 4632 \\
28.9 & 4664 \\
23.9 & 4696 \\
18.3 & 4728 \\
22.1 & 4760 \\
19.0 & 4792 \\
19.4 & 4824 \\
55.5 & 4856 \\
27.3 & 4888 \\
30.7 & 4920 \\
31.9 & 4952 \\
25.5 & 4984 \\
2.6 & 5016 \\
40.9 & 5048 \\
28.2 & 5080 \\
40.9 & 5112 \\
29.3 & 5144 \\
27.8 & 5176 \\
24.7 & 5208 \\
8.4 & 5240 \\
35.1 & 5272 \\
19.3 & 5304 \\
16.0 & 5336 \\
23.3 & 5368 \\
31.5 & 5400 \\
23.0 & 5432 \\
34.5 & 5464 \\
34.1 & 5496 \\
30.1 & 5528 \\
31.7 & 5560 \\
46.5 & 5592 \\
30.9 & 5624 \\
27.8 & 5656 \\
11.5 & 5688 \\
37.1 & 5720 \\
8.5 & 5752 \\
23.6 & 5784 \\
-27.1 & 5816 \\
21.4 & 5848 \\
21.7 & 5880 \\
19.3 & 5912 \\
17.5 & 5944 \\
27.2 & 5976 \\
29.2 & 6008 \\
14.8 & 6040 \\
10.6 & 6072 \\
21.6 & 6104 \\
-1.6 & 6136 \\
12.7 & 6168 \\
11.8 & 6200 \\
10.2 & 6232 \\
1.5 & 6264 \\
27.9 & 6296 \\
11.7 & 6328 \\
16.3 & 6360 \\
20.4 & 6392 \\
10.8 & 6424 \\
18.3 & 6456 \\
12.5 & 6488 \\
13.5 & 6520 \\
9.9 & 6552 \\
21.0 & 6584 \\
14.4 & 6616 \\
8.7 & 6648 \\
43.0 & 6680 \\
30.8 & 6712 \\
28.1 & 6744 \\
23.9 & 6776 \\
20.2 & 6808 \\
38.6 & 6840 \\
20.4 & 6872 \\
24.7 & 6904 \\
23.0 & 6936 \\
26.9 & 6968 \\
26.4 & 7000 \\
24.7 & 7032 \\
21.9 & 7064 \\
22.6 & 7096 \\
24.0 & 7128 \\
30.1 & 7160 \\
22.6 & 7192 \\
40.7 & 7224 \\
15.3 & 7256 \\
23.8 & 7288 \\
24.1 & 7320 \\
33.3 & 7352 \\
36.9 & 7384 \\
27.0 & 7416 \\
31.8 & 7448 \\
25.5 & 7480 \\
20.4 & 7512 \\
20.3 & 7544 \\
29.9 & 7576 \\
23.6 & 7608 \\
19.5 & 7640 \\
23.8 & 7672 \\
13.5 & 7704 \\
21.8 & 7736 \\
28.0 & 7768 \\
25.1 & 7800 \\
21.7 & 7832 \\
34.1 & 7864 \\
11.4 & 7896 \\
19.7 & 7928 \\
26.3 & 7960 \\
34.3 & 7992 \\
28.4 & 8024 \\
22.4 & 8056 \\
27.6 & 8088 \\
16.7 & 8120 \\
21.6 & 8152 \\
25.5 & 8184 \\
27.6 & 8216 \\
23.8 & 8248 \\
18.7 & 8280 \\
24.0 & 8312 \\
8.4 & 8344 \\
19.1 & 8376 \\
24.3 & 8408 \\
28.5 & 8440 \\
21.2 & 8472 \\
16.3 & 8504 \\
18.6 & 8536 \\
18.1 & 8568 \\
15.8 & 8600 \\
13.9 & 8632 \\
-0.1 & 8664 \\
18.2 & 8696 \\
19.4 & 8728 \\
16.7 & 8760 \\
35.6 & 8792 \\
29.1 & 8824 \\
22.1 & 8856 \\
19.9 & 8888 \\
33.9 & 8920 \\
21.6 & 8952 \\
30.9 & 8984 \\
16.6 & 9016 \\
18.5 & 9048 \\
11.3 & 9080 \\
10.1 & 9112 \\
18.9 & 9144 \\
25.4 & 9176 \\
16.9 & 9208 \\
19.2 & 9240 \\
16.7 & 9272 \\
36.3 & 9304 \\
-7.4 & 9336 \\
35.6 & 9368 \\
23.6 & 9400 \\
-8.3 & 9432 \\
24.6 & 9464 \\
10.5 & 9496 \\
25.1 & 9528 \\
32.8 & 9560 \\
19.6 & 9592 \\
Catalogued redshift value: 0.79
